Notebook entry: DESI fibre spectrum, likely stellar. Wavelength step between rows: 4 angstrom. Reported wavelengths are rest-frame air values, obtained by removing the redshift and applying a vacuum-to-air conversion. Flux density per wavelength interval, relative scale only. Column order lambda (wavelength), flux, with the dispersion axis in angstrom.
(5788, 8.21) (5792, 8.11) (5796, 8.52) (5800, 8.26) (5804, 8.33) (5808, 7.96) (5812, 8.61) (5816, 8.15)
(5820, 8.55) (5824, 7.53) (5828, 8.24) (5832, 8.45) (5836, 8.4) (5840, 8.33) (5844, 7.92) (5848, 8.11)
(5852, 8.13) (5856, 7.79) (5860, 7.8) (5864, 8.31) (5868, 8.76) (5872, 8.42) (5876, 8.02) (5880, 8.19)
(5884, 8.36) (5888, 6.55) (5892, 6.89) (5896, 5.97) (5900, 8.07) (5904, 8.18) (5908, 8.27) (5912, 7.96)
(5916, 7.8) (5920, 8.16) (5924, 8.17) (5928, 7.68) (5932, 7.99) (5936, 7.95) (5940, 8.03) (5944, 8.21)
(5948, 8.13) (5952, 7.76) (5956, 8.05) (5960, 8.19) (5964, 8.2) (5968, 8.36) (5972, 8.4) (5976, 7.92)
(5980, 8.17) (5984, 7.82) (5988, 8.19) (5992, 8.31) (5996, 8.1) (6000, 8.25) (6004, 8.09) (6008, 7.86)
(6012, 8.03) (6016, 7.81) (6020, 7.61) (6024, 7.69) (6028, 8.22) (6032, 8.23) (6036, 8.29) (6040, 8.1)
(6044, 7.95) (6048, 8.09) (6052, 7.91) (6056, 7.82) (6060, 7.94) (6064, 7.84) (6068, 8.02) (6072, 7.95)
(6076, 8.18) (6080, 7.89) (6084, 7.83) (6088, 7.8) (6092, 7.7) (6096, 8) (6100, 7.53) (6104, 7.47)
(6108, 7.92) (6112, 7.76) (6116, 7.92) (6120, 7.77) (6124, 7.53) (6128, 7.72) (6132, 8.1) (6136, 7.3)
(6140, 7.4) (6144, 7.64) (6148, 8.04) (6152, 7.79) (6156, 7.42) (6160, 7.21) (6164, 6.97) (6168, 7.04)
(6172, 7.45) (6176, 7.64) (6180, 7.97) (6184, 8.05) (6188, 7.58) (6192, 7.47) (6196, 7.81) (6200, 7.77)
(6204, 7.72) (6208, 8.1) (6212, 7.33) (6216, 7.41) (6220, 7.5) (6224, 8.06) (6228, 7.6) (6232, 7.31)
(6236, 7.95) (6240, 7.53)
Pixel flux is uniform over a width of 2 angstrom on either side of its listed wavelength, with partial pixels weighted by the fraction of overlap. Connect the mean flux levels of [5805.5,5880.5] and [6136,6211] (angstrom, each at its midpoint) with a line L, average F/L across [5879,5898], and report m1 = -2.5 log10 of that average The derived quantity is 0.14 mag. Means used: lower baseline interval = 8.19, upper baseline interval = 7.6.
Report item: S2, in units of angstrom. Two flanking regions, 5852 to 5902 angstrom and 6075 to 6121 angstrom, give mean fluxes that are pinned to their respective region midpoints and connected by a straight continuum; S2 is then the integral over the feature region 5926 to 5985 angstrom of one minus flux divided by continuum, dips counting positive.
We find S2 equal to -2.1 angstrom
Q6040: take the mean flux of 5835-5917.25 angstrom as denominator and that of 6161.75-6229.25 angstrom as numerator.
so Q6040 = 1.0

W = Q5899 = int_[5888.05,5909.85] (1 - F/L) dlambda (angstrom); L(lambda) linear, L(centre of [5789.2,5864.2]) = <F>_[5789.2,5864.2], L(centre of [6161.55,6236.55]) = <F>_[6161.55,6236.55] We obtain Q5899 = 1.84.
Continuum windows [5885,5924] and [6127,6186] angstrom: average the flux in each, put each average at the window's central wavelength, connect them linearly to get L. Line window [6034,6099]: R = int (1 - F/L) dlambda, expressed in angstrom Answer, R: -3.1 angstrom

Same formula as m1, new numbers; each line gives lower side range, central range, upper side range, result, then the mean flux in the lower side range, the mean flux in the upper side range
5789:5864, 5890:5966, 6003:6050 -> 0.03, 8.18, 8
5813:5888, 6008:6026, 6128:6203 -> 0.01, 8.15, 7.6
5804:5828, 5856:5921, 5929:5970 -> 0.04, 8.18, 8.08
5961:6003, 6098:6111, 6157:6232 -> 0.03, 8.17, 7.58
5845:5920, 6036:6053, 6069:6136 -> -0.03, 7.87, 7.8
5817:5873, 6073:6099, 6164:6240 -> -0.01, 8.19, 7.63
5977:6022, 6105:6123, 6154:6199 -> -0.02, 8.02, 7.52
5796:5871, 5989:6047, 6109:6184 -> -0.03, 8.21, 7.61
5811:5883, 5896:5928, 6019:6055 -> 0.03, 8.2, 8.02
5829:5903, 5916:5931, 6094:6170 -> -0.02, 7.92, 7.61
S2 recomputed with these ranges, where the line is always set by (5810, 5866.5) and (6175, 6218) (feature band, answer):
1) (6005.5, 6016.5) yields 0.0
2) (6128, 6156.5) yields 0.4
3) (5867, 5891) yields 0.4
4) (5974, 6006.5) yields -0.5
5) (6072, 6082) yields -0.2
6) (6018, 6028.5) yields 0.2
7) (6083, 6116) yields 0.3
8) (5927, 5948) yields 0.1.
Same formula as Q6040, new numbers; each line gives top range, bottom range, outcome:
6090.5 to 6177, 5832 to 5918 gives 0.96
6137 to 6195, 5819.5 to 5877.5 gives 0.92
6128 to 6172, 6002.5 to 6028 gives 0.95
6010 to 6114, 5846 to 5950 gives 1.00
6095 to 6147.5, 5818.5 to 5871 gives 0.94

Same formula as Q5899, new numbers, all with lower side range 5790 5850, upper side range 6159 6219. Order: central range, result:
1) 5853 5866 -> 0.3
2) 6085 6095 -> 0.0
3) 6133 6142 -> 0.3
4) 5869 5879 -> -0.2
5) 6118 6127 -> 0.0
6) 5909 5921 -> 0.1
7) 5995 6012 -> -0.4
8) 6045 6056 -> -0.2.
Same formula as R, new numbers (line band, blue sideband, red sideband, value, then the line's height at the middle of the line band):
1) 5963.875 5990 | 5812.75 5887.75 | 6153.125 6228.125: -0.7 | 7.95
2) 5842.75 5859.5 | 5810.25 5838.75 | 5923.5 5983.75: 0.5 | 8.23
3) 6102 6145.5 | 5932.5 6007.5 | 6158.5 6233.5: 0.4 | 7.75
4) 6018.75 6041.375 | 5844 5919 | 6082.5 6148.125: -0.8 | 7.78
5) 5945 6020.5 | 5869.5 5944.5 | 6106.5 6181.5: -3.1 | 7.76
